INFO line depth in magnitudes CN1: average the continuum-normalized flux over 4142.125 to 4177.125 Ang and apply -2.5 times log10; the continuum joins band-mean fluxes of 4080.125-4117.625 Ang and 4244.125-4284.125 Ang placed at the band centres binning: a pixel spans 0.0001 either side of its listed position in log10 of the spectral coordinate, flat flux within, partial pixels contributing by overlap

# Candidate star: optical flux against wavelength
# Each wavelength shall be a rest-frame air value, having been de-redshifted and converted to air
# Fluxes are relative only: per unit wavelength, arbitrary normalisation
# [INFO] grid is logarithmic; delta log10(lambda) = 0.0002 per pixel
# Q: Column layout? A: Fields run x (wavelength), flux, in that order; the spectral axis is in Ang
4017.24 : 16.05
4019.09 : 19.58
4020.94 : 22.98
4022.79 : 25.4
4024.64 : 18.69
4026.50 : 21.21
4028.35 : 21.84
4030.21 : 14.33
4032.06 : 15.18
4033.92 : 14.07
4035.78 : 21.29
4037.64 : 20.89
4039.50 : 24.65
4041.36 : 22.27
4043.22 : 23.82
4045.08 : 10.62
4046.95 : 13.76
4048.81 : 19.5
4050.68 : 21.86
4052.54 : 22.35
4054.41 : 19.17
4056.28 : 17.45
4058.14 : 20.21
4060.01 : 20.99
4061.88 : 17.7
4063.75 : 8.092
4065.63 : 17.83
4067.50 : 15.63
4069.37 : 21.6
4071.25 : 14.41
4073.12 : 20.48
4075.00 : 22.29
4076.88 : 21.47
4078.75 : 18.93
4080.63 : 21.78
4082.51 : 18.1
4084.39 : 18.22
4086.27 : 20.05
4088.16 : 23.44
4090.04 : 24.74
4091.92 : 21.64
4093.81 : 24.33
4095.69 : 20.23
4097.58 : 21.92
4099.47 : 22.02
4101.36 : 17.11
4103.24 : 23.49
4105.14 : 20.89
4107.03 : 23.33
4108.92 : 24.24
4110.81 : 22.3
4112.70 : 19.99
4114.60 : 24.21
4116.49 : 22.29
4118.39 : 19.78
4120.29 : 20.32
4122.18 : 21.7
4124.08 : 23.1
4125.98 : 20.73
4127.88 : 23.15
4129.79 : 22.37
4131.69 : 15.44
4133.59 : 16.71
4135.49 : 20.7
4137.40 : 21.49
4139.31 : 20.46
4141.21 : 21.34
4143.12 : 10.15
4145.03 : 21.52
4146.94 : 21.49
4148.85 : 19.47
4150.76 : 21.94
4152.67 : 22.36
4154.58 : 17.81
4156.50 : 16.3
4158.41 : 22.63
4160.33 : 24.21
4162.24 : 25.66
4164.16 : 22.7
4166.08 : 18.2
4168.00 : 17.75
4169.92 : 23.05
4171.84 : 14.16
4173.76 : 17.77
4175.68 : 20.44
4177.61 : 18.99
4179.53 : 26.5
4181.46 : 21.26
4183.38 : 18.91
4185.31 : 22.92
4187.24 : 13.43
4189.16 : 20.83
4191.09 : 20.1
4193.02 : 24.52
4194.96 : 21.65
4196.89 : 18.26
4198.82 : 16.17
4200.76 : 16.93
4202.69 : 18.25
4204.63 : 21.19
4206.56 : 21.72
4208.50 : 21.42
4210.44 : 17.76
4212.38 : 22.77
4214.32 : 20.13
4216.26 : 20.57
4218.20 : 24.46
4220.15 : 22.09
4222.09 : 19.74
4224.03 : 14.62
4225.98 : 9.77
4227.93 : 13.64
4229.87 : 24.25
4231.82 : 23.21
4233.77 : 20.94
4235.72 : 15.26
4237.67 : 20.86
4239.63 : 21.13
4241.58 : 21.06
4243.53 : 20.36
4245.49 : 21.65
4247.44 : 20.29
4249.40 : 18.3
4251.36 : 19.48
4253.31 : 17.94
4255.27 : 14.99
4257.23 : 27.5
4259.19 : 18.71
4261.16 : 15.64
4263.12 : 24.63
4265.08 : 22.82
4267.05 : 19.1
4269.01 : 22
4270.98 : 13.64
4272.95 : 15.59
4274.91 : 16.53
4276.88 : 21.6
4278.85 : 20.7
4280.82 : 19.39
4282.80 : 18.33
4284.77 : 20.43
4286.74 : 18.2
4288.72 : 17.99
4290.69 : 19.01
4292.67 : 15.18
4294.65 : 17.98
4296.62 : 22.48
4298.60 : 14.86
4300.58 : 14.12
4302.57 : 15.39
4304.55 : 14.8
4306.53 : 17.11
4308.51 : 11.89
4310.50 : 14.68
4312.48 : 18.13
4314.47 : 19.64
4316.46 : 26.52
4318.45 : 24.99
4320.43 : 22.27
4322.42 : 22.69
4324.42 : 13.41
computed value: 0.055 mag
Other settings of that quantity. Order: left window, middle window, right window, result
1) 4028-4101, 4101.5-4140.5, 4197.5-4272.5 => -0.09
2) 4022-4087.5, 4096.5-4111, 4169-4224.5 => -0.13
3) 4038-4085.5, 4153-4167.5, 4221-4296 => -0.11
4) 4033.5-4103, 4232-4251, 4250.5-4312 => -0.09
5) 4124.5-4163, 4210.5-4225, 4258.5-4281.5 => -0.04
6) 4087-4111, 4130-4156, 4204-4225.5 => 0.12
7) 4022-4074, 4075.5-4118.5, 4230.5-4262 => -0.13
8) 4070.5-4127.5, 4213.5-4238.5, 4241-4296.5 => 0.03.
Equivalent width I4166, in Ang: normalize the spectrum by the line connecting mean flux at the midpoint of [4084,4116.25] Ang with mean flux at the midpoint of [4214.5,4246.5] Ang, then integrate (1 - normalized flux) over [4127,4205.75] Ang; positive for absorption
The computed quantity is 3.0 Ang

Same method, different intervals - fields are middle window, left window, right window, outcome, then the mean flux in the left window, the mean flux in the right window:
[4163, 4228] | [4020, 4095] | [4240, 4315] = -2.37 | 19.6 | 18.5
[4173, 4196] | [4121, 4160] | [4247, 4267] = -0.65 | 20.1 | 20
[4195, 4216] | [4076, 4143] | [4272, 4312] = -0.56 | 21.1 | 17.3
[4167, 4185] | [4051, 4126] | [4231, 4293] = 0.00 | 20.5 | 19.5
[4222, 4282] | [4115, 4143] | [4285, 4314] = -4.94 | 20.4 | 16.7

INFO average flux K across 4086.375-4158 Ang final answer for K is 20.9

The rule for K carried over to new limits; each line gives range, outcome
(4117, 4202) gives 20.1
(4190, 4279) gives 19.6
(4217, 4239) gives 19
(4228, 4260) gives 20.2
